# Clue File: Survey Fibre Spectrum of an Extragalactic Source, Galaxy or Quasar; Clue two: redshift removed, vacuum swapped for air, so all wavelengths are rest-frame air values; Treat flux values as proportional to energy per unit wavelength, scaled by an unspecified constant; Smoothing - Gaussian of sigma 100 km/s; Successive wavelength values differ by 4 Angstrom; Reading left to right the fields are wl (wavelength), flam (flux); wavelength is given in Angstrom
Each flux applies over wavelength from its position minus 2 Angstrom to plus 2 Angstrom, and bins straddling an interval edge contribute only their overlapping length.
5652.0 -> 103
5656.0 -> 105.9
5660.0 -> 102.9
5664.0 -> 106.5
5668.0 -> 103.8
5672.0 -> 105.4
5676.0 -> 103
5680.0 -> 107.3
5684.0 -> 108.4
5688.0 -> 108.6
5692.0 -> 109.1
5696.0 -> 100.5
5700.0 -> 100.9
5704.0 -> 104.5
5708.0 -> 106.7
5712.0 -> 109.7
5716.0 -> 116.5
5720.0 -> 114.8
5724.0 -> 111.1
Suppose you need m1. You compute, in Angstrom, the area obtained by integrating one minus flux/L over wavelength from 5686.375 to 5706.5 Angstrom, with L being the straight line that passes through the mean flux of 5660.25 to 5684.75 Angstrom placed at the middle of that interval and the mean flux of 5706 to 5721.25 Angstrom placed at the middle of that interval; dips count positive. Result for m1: 0.8 Angstrom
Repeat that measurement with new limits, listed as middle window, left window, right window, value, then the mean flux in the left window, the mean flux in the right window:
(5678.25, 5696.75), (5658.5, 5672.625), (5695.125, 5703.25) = -0.85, 105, 101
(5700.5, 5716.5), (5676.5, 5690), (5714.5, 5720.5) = 0.81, 108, 116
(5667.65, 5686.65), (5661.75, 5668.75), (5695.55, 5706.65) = -0.27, 105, 102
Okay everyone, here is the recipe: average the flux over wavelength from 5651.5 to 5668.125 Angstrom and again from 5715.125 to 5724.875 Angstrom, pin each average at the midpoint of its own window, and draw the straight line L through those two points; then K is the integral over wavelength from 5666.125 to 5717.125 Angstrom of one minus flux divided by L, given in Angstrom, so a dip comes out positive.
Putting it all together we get 1.56 Angstrom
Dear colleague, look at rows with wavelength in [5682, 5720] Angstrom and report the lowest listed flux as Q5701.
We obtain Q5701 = 100.5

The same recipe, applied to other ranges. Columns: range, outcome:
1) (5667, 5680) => 103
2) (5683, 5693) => 108.4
